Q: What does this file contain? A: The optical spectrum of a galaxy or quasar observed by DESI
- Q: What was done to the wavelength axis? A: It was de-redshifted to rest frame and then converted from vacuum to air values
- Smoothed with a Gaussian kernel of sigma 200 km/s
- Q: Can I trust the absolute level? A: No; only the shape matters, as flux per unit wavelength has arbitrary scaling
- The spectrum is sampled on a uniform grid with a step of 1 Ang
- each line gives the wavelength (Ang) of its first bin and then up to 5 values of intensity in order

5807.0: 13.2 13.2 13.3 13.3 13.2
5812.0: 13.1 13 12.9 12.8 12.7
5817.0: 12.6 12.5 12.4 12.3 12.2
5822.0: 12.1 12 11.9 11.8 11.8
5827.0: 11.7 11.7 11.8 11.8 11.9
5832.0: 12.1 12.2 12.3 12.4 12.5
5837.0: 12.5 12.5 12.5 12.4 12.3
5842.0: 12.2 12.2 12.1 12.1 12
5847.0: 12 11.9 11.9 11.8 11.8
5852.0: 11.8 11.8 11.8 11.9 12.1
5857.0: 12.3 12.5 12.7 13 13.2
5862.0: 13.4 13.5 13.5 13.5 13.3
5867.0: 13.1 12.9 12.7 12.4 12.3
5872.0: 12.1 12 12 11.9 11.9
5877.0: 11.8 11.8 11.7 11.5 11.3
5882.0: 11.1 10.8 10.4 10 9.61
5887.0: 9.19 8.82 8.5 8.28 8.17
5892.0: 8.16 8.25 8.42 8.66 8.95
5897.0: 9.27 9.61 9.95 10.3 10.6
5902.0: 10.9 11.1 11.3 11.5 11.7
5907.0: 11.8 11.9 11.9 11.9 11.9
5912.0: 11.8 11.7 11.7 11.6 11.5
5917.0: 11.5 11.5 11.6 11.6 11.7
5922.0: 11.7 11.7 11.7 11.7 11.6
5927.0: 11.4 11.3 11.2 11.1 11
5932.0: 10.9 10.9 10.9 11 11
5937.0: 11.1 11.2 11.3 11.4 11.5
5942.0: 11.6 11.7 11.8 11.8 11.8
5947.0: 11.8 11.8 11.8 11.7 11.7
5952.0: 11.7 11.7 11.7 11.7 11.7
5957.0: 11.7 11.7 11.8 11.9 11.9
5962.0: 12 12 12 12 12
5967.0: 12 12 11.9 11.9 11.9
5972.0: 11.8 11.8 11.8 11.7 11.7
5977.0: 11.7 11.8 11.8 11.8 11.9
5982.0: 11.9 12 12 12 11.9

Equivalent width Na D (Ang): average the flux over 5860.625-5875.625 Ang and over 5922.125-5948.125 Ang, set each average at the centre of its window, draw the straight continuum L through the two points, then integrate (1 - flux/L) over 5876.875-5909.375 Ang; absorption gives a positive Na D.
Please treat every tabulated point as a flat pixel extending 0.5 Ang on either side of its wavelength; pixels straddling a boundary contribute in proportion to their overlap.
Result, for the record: 5.46 Ang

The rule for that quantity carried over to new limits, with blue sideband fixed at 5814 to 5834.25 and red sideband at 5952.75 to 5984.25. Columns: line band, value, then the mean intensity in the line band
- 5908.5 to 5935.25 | 1.0 Ang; 11.5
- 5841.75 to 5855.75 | 0.2 Ang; 11.9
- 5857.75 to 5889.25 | 0.5 Ang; 11.8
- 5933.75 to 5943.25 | 0.5 Ang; 11.3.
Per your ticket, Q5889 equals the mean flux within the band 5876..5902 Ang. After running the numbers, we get 9.87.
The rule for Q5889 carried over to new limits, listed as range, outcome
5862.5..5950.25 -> 11.2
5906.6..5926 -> 11.7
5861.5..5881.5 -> 12.4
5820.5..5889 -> 12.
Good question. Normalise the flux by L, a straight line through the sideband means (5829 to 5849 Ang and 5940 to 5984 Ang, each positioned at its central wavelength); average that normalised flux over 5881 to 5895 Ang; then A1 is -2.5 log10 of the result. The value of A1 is 0.28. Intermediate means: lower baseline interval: 12.2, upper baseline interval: 11.8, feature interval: 9.26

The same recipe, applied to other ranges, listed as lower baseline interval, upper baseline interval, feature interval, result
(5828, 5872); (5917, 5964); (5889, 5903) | 0.28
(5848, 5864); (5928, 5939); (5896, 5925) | 0.01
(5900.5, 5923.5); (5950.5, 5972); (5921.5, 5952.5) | 0.03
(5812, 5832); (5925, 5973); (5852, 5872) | -0.06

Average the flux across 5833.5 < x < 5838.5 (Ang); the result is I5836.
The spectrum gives 12.4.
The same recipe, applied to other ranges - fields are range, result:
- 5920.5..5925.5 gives 11.7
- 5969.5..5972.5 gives 11.9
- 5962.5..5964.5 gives 12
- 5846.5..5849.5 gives 11.9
